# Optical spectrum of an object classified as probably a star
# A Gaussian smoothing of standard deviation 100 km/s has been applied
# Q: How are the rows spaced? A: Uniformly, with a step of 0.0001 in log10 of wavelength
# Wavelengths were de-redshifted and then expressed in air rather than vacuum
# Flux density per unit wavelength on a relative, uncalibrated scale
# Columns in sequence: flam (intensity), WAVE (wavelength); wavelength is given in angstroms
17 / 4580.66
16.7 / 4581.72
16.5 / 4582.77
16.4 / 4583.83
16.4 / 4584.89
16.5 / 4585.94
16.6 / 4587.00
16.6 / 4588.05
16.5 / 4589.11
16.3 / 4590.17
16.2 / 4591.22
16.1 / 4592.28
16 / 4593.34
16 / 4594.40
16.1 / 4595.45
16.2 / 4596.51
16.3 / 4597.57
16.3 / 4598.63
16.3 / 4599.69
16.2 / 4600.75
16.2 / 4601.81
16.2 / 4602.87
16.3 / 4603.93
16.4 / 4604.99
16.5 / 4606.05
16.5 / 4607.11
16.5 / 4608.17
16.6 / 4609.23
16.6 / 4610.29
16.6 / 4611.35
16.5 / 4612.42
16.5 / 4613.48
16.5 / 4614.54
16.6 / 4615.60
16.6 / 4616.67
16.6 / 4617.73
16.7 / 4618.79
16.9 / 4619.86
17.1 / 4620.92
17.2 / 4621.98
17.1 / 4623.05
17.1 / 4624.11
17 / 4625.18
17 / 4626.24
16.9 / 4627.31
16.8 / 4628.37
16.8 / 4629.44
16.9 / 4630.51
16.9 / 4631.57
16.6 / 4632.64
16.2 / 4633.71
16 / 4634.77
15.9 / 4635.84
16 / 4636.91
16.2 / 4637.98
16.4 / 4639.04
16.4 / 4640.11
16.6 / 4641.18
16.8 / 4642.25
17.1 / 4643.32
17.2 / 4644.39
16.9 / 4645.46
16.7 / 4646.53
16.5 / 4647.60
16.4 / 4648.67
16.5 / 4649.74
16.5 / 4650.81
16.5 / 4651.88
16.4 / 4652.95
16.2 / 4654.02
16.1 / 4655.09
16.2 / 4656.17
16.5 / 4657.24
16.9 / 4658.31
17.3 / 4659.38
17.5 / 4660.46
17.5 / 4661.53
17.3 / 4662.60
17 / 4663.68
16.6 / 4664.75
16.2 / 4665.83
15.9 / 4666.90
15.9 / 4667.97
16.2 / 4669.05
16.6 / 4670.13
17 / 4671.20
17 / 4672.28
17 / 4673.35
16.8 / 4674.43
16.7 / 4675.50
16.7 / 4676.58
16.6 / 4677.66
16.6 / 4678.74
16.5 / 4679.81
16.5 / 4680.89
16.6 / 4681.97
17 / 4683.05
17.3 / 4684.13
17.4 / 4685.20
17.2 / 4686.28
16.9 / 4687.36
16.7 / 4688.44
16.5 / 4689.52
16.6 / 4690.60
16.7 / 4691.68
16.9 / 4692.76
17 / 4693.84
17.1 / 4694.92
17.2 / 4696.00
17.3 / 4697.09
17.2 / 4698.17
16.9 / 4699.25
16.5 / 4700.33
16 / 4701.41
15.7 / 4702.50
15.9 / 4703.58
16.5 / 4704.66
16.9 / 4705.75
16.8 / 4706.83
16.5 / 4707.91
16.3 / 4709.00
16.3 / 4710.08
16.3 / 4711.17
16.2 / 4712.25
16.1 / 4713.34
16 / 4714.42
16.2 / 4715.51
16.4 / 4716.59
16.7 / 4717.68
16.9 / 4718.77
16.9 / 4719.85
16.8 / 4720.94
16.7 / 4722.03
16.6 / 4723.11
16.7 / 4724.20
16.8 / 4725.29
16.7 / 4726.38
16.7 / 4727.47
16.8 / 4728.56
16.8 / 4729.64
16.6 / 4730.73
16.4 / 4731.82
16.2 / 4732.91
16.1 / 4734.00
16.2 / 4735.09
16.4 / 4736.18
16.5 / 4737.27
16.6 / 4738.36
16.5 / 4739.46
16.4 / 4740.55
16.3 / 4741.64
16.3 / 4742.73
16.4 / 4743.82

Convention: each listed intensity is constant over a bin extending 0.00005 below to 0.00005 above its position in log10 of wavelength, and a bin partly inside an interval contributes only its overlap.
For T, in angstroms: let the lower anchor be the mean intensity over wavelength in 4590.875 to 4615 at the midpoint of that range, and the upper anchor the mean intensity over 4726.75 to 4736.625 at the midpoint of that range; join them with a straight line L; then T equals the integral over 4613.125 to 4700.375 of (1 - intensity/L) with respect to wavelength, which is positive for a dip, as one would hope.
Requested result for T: -1.8 angstroms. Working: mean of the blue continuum 16.3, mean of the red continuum 16.5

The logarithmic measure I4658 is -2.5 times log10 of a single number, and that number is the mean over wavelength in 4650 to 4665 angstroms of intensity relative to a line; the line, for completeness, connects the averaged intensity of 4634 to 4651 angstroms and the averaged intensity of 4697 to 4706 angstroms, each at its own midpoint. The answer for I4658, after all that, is -0.02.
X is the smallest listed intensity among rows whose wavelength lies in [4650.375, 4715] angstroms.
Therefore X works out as 15.7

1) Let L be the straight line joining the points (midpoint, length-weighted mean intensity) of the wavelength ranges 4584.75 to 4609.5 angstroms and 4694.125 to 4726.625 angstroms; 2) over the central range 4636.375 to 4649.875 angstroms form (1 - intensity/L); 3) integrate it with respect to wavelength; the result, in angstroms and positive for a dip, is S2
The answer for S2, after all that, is -0.1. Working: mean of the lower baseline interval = 16.3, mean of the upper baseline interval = 16.6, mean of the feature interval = 16.6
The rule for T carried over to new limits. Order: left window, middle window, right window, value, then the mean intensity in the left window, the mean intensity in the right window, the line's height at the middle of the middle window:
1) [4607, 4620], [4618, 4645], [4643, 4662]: -0.11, 16.6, 16.7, 16.6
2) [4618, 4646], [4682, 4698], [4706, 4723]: -0.41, 16.7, 16.5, 16.6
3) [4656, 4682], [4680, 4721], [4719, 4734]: 0.08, 16.7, 16.7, 16.7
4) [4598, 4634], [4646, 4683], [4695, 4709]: -0.02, 16.6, 16.6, 16.6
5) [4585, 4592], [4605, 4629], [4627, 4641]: -0.41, 16.4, 16.5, 16.5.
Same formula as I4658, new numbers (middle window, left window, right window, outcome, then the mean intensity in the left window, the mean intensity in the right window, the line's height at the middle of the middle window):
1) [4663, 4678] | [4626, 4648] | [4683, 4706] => 0.01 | 16.6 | 16.8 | 16.7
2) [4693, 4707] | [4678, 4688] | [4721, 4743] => 0.00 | 16.9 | 16.5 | 16.8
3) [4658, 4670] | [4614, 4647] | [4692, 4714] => -0.01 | 16.7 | 16.6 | 16.6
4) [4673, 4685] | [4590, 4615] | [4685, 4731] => -0.01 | 16.3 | 16.6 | 16.6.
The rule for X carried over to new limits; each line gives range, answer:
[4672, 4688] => 16.5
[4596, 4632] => 16.2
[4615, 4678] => 15.9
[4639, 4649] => 16.4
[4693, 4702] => 16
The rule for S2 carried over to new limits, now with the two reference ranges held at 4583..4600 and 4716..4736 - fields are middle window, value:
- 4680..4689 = -0.23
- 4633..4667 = -0.31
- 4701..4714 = 0.22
